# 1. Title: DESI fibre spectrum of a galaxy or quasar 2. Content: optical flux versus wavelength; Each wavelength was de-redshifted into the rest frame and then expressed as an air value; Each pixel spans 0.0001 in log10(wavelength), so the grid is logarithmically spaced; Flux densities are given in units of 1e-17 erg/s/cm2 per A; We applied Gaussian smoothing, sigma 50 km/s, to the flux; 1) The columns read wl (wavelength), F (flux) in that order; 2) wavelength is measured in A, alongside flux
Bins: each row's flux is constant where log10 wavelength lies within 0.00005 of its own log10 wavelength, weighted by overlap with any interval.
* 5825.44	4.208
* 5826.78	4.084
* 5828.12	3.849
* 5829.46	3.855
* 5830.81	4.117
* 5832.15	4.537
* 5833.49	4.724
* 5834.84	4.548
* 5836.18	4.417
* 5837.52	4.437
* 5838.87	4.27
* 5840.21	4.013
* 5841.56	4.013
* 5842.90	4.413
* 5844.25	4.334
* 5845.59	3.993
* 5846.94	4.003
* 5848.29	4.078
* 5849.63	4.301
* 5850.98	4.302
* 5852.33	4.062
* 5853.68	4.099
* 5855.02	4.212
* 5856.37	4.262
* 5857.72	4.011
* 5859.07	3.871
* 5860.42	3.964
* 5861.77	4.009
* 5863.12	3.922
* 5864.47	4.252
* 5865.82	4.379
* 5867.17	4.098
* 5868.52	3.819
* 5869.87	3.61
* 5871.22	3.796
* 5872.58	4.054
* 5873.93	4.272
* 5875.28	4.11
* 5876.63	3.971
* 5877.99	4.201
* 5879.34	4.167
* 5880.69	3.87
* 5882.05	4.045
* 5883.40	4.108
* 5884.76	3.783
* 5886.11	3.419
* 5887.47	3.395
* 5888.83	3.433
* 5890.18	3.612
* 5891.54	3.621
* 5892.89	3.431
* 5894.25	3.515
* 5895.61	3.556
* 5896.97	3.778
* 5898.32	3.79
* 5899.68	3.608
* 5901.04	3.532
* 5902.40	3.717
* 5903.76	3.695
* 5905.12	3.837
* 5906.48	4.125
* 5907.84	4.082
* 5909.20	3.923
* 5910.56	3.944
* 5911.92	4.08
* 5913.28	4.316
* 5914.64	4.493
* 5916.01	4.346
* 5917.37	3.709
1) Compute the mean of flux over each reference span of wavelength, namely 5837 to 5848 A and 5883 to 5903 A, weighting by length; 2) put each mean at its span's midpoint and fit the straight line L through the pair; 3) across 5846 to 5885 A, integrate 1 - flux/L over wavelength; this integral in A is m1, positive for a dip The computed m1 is -1.43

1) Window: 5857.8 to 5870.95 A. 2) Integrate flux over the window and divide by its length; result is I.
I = 3.99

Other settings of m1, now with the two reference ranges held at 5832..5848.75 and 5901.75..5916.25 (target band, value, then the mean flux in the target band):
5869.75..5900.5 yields 2.51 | 3.79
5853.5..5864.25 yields 0.43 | 4.05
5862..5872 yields 0.49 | 3.98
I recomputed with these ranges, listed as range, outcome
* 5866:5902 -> 3.8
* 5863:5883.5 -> 4.04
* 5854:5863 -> 4.05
